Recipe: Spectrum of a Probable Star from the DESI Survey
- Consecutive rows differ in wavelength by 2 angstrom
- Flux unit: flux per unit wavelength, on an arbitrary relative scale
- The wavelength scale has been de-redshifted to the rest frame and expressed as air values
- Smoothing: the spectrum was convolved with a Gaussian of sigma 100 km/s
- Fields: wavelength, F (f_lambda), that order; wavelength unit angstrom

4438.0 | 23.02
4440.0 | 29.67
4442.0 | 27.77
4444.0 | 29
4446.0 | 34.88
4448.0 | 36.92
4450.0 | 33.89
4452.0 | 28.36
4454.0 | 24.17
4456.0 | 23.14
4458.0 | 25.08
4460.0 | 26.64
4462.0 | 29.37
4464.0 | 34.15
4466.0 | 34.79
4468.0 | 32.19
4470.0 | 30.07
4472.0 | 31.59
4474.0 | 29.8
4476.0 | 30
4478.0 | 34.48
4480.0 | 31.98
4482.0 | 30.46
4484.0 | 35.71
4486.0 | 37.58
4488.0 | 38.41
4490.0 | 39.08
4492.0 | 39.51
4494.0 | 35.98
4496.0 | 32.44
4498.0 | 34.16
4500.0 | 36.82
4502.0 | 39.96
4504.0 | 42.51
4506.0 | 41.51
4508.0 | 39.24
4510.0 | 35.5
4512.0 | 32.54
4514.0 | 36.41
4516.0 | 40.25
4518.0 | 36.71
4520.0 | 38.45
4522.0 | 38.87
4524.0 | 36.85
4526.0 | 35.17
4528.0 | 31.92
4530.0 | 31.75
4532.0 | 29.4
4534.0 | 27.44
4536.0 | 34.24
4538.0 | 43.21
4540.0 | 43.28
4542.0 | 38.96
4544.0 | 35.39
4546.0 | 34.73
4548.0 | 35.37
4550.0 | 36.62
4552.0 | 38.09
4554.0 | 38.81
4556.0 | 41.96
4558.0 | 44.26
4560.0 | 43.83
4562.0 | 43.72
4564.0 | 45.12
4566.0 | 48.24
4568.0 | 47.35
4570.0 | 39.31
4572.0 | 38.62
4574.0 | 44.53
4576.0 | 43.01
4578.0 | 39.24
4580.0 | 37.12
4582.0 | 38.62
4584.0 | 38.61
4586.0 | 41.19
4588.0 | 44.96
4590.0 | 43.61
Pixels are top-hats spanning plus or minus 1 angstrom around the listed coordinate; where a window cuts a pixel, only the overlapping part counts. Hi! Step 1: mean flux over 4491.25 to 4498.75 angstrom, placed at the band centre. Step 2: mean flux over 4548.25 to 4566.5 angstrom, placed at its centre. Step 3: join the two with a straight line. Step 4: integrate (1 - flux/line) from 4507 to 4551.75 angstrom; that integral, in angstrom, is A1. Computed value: 3.30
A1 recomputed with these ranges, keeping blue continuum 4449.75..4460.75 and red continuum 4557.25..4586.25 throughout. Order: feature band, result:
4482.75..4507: -4.5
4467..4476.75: -0.7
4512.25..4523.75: -0.9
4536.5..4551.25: 0.1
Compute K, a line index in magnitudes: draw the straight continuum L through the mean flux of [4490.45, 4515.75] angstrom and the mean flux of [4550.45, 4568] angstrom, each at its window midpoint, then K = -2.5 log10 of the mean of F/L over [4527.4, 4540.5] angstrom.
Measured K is 0.18 mag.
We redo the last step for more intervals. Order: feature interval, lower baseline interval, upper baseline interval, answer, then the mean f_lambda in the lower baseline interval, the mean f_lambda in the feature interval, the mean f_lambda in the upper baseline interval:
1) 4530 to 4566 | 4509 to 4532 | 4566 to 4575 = 0.03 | 35.6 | 38.6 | 43.1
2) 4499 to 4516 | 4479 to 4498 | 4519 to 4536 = -0.10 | 35.6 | 38.2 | 33.8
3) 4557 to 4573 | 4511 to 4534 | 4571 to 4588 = -0.13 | 35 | 43.8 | 40.4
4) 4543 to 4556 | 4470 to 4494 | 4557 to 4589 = 0.09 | 34.3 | 36.9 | 42.4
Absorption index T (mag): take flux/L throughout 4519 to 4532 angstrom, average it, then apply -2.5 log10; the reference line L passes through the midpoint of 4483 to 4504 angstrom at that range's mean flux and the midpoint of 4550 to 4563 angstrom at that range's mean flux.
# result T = 0.13 mag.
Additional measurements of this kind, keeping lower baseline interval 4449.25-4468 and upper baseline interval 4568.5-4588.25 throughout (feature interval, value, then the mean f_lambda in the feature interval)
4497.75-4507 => -0.19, 39.4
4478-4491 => -0.13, 35.5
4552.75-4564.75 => -0.11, 42.8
